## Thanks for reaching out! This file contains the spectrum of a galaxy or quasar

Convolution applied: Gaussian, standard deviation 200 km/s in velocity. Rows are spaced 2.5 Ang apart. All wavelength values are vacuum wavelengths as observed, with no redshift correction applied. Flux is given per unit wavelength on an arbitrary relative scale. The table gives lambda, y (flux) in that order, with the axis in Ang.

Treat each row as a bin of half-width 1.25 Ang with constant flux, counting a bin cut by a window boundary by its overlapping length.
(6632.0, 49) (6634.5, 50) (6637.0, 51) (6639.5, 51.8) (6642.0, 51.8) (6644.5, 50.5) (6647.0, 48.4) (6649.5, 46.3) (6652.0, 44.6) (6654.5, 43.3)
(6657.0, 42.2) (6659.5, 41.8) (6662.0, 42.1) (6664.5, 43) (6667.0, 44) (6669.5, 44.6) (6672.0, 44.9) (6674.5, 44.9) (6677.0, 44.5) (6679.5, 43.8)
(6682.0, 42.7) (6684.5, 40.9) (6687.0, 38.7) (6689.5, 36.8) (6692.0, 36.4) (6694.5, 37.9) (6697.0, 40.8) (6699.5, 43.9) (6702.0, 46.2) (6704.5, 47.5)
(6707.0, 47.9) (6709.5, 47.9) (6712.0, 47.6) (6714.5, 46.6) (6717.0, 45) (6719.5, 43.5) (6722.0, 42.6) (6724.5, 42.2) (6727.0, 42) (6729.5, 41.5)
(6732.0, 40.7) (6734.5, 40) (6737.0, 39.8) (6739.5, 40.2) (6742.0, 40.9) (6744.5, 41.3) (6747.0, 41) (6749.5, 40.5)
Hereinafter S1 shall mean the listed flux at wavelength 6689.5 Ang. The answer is 36.8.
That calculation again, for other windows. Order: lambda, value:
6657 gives 42.2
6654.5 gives 43.3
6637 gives 51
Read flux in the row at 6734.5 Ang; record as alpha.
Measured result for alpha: 40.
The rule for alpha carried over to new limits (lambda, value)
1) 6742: 40.9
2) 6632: 49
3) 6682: 42.7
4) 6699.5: 43.9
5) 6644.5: 50.5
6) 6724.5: 42.2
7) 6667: 44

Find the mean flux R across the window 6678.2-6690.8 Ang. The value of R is 40.6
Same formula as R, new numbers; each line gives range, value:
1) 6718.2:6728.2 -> 42.6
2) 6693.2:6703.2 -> 42.2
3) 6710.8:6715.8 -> 47.1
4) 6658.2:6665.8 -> 42.3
